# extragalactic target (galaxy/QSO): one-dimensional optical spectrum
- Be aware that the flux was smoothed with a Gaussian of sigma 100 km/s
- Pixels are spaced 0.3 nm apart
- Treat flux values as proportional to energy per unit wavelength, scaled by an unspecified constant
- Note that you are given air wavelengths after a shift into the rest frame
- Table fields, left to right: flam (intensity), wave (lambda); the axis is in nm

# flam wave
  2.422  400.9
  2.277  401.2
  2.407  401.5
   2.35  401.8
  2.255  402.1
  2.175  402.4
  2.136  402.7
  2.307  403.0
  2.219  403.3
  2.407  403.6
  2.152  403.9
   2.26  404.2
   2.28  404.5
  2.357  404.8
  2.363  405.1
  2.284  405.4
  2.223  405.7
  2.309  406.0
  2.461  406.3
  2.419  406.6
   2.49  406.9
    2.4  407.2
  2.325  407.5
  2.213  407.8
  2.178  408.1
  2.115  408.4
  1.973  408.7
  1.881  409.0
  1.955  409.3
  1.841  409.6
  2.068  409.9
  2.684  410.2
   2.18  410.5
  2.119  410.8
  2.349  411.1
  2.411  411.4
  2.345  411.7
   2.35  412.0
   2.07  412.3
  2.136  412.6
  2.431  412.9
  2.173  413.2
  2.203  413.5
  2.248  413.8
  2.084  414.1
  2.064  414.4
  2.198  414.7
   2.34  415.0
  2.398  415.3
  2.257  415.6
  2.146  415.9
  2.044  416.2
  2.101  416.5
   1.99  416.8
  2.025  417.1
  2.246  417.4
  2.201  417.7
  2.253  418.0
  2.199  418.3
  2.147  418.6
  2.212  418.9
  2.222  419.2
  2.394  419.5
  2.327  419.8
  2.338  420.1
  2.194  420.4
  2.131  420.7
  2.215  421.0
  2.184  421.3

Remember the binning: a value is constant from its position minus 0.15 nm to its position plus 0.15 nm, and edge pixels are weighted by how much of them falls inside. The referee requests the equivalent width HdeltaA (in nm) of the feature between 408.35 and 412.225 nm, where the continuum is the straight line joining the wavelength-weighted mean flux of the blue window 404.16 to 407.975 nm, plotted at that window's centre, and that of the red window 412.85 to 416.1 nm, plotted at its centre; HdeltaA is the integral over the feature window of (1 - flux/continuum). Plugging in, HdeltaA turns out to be 0.178 nm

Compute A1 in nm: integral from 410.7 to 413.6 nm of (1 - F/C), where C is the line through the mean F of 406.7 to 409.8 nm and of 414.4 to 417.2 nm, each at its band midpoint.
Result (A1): -0.15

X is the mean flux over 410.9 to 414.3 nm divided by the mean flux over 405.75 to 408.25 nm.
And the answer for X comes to 1.0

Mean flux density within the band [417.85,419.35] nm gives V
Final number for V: 2.21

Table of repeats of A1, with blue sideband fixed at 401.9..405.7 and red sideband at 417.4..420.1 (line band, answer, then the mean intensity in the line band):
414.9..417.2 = 0.09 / 2.16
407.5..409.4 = 0.15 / 2.08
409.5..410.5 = 0.02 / 2.21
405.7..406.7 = -0.05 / 2.37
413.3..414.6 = 0.06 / 2.15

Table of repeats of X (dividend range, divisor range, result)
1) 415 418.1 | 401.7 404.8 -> 0.96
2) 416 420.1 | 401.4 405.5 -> 0.96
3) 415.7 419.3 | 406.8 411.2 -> 0.99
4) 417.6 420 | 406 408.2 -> 0.95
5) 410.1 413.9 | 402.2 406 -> 1.01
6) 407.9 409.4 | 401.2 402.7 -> 0.89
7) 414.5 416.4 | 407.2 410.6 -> 1.04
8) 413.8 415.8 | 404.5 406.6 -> 0.95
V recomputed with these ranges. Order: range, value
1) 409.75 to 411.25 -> 2.28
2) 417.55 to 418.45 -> 2.22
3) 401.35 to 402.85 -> 2.26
